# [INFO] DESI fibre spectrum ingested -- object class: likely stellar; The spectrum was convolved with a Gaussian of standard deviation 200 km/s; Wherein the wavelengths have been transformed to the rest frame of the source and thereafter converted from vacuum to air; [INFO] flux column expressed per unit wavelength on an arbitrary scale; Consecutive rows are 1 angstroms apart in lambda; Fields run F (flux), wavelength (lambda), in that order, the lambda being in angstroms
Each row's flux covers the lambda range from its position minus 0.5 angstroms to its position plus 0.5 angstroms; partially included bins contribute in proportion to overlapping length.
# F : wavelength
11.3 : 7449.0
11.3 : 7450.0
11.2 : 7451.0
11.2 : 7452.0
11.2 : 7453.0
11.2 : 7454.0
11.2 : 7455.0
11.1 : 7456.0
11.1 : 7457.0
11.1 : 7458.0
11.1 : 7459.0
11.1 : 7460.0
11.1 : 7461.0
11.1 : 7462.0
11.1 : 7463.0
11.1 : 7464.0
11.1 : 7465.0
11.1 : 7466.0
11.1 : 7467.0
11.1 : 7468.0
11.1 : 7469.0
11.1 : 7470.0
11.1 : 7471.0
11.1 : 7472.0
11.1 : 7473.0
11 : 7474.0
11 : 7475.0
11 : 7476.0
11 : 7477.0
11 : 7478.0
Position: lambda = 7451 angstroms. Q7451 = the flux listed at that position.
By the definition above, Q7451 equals 11.2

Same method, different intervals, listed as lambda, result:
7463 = 11.1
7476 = 11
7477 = 11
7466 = 11.1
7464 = 11.1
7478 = 11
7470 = 11.1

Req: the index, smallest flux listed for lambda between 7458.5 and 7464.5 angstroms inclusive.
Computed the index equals 11.1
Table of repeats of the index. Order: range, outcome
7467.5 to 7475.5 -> 11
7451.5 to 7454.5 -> 11.2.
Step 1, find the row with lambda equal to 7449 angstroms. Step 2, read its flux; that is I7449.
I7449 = 11.3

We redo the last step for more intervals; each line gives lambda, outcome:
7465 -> 11.1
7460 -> 11.1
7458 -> 11.1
